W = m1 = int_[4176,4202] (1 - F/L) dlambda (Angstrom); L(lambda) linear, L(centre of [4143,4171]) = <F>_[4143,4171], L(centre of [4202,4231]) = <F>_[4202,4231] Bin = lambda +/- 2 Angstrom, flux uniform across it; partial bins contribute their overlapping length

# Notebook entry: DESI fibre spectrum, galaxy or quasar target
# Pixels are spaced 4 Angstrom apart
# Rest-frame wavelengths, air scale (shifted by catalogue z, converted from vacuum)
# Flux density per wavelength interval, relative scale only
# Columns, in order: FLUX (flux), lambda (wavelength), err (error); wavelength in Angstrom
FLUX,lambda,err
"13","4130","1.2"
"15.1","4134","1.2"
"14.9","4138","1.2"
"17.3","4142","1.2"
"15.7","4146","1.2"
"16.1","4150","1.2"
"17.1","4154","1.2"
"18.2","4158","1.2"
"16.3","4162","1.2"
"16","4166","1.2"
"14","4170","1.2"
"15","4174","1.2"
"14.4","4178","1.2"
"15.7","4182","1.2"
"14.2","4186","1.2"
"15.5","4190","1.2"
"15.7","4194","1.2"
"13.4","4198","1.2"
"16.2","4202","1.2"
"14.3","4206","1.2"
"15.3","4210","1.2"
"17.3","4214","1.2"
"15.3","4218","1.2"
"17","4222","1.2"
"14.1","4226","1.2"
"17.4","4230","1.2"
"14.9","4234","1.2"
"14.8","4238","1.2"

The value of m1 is 1.8 Angstrom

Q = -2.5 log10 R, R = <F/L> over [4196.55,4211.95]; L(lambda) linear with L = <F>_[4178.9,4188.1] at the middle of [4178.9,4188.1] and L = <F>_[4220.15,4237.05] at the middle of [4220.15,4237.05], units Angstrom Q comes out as 0.03 mag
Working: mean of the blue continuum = 14.9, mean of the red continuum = 15.8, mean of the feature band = 14.8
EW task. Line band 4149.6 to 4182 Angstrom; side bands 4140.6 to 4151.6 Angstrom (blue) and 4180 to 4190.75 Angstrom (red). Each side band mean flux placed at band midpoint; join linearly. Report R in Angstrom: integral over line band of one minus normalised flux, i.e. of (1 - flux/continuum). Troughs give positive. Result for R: -0.3 Angstrom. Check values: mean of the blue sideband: 16.3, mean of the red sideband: 15.1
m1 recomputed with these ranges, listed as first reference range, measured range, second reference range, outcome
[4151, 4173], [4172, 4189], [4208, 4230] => 1.4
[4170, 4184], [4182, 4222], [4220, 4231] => 0.4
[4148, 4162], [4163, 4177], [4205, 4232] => 1.4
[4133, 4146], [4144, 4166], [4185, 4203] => -1.5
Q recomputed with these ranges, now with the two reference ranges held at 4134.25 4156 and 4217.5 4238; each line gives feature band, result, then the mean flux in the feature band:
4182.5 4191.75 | 0.07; 15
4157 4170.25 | -0.01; 16.2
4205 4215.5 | 0.01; 15.7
